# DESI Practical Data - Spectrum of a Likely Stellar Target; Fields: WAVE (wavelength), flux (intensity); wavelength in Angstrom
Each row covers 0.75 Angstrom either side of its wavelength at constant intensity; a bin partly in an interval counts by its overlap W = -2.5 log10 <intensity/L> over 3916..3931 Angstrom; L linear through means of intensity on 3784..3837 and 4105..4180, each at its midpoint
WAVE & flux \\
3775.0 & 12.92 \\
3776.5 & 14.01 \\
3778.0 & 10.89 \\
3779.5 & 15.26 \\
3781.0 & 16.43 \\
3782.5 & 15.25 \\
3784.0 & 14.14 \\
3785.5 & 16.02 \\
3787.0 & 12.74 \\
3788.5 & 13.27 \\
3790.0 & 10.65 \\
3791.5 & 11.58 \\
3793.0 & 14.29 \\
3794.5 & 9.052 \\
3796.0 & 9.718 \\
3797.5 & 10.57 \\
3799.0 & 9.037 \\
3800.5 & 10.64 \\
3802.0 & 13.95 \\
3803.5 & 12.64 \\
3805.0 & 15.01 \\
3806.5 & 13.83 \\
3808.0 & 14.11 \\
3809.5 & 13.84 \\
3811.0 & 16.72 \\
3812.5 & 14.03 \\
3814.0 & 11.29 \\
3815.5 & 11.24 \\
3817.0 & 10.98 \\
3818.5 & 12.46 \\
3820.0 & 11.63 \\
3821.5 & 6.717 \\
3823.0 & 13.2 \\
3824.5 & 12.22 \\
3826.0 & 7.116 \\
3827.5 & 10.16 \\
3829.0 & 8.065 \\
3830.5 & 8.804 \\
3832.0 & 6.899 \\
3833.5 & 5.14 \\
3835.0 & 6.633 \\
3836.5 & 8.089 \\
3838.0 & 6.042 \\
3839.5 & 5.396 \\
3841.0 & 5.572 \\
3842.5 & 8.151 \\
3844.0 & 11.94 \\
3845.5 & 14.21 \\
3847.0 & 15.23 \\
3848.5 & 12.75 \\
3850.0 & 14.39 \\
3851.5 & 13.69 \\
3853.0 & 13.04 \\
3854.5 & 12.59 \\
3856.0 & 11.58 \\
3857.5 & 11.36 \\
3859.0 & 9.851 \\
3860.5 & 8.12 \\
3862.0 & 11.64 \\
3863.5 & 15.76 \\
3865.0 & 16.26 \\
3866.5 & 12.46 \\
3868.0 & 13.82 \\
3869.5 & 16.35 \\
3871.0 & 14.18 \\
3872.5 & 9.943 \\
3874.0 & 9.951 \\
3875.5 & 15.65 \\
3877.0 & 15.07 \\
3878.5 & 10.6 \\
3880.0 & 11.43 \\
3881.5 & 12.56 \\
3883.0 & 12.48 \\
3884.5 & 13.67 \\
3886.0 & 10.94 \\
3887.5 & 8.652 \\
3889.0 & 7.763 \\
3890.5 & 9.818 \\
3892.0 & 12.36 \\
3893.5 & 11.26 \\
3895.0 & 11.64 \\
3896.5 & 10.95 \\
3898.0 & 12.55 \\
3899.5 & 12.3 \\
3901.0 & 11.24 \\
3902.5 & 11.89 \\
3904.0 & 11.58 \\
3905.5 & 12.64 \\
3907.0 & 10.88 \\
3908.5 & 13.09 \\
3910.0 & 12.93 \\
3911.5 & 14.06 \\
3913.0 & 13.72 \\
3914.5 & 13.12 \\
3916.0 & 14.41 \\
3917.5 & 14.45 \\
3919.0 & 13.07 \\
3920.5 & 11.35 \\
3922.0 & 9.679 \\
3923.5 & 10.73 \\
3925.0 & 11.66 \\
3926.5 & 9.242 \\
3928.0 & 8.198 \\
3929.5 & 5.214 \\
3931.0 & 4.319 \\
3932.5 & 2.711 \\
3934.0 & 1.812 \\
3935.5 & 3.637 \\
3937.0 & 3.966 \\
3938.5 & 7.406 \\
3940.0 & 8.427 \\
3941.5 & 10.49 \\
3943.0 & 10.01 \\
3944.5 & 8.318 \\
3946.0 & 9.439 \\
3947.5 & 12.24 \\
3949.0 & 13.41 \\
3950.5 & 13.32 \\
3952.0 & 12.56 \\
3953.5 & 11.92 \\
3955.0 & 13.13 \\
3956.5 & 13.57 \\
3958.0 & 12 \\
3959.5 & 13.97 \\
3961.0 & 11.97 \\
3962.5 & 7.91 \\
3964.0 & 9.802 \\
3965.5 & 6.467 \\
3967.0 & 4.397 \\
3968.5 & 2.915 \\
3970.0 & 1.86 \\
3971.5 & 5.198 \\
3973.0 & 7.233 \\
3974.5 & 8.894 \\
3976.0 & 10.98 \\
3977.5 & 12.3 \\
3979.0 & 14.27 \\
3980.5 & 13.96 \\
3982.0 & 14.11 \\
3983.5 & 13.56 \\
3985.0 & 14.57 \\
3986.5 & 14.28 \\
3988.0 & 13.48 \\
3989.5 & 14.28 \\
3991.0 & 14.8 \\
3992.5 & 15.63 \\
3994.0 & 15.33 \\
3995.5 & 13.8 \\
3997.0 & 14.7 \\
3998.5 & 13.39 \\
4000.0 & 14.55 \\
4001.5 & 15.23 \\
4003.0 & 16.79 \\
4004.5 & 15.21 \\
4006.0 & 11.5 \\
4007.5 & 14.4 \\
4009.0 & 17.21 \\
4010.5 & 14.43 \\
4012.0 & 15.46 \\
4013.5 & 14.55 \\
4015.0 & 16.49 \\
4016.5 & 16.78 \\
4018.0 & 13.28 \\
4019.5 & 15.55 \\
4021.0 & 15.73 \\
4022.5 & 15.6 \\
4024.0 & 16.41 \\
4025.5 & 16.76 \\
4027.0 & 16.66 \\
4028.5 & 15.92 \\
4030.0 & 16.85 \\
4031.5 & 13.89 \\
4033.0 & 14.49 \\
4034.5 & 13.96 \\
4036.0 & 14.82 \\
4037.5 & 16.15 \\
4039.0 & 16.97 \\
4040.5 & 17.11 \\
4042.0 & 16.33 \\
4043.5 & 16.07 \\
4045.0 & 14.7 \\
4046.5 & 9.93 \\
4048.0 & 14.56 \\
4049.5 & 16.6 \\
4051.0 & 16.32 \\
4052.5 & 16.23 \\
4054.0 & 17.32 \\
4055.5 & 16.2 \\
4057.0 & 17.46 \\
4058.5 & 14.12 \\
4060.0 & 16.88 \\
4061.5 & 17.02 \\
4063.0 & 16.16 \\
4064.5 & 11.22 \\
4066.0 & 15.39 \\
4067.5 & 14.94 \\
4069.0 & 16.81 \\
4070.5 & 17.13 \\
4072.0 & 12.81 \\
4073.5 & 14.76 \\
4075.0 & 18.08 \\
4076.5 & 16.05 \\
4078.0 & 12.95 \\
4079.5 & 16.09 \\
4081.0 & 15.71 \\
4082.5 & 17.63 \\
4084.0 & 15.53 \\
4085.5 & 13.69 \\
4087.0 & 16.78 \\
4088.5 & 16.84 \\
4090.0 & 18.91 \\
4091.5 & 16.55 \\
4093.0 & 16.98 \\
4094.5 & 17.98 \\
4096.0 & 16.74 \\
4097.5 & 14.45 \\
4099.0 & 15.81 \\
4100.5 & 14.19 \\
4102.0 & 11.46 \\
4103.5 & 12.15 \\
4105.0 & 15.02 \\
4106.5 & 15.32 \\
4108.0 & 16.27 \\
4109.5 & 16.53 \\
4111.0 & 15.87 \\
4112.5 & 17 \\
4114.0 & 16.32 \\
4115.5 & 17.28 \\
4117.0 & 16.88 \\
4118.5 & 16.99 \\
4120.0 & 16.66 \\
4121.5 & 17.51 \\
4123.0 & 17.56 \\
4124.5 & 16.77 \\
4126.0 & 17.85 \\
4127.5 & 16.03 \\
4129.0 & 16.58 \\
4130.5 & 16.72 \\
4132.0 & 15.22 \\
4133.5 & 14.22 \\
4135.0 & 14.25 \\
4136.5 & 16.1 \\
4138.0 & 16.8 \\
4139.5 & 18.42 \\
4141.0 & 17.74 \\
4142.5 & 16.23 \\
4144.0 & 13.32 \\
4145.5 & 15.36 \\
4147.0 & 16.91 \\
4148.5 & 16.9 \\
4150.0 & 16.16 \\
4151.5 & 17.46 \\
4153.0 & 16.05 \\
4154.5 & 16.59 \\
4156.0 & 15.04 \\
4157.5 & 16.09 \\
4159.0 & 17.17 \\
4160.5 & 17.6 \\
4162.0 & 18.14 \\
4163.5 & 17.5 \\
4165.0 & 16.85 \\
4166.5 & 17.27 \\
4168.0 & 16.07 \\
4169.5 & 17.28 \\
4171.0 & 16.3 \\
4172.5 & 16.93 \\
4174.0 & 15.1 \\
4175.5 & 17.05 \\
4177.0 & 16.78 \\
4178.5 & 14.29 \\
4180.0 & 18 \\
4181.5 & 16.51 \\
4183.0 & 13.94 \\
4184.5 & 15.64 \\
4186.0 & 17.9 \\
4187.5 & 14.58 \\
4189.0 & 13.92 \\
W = 0.25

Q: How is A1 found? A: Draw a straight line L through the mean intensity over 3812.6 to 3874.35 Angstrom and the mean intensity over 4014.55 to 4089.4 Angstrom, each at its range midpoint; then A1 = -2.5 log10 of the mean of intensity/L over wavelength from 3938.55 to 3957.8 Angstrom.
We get 0.18 mag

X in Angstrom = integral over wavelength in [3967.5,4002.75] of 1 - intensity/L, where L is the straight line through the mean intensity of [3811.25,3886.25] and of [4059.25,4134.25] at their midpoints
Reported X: 4.37 Angstrom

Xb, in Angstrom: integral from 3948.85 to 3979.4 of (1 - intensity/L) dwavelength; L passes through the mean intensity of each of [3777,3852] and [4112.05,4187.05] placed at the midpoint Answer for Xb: 8.7 Angstrom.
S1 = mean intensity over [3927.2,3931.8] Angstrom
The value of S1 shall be 5.91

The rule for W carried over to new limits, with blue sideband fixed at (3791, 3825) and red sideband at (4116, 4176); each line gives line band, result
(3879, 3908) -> 0.16 mag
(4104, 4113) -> 0.01 mag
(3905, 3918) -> 0.02 mag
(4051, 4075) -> -0.02 mag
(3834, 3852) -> 0.25 mag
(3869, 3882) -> 0.02 mag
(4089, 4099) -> -0.07 mag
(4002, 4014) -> -0.02 mag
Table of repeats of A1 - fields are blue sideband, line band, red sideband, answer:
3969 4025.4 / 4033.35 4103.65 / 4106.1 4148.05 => -0.032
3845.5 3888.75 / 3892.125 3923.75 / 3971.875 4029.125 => 0.073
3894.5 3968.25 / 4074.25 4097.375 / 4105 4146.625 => -0.088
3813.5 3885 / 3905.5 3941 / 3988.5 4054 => 0.321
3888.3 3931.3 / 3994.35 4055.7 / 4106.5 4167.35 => -0.101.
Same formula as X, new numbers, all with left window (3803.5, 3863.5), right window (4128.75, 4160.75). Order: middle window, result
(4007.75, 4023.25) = -1.6 Angstrom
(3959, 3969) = 3.8 Angstrom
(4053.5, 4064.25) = -1.1 Angstrom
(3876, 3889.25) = 0.1 Angstrom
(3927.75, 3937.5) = 6.6 Angstrom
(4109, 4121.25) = -0.8 Angstrom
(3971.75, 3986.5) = 1.5 Angstrom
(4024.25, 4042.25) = -1.9 Angstrom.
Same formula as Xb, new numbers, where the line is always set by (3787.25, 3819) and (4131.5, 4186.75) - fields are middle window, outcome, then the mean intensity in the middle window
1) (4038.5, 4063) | -1.2 Angstrom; 15.9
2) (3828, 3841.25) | 6.1 Angstrom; 6.85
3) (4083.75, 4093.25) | -0.6 Angstrom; 16.5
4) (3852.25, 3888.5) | 2.0 Angstrom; 12.4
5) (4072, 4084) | -0.2 Angstrom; 15.7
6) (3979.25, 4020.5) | -0.4 Angstrom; 14.7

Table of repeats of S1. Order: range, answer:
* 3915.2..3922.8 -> 12.6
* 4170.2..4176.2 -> 16.3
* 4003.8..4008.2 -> 13.7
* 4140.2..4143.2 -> 17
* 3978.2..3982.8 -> 14.1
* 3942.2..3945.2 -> 9.2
